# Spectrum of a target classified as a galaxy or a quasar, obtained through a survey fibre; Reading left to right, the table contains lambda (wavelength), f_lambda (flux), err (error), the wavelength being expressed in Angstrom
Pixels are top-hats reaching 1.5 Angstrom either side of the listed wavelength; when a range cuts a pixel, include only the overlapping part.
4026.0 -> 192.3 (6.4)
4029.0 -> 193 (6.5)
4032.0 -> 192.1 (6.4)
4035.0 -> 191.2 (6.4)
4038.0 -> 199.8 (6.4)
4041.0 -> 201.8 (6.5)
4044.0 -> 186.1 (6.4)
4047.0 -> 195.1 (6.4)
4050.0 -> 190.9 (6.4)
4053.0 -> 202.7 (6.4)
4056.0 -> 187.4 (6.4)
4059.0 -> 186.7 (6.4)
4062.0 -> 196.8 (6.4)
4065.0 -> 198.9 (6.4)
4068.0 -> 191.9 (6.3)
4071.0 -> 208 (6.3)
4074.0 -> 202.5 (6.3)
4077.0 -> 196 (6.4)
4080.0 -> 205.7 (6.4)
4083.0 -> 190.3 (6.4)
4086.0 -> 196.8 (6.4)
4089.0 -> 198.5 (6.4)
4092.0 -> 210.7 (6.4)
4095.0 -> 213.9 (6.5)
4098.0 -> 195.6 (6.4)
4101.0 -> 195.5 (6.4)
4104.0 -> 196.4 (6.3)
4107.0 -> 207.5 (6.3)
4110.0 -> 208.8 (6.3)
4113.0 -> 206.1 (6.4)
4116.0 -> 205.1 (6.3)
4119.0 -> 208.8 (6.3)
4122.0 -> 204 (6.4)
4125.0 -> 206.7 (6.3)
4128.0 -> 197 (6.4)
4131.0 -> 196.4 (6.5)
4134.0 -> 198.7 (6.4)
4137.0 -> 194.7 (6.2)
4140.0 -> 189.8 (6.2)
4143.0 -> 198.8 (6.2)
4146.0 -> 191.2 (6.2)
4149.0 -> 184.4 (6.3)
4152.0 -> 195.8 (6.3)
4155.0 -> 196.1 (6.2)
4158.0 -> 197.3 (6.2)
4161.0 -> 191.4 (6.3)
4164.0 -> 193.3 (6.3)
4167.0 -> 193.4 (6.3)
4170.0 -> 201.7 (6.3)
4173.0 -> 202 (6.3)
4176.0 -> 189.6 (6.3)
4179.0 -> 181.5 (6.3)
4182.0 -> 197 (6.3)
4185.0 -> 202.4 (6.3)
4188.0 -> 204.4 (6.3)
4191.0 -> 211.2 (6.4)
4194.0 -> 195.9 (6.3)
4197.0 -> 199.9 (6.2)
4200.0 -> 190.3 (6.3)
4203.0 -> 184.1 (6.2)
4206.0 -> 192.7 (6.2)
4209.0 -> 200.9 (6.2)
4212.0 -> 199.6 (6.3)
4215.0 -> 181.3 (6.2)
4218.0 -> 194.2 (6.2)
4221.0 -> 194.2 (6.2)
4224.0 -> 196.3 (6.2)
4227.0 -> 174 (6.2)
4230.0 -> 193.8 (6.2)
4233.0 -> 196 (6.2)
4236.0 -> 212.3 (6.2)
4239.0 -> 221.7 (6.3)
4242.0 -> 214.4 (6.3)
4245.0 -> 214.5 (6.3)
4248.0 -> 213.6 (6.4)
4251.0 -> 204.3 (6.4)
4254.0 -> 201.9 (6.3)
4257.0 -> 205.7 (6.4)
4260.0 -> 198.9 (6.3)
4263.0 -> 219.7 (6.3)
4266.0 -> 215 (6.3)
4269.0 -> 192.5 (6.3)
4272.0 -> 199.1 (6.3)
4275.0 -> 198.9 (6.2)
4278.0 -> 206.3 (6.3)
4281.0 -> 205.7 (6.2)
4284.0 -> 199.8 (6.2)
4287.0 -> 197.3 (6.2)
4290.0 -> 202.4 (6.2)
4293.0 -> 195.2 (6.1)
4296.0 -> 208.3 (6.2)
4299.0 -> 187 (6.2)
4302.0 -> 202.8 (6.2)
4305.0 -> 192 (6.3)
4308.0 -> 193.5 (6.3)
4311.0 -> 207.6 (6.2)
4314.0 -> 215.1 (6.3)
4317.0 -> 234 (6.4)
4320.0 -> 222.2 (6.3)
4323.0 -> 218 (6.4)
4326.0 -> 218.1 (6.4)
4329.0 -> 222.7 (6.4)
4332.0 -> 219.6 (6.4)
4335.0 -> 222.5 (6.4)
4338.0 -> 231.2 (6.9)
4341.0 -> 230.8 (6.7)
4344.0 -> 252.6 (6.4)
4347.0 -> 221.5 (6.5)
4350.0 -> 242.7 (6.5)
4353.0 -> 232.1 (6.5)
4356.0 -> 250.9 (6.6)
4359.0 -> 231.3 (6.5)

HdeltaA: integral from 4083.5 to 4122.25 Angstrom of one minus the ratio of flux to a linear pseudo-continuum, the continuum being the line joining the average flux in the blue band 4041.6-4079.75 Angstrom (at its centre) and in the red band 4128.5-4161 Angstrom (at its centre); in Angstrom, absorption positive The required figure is -1.7 Angstrom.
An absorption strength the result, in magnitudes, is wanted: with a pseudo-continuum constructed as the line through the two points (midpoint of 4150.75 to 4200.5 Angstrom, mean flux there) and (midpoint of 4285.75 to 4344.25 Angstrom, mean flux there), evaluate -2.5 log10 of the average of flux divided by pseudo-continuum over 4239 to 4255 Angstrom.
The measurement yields -0.03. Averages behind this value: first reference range 197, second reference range 213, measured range 211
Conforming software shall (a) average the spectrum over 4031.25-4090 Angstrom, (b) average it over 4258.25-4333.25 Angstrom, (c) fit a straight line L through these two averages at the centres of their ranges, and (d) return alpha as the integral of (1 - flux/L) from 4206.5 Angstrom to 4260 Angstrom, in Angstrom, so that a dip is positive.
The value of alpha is 0.8 Angstrom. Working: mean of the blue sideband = 196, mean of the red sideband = 207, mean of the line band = 201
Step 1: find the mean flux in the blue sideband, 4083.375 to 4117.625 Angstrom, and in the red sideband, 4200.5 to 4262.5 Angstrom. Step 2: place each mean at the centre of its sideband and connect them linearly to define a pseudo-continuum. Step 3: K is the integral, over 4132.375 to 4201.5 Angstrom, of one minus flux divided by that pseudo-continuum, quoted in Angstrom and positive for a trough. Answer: 1.9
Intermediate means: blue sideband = 203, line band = 196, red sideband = 200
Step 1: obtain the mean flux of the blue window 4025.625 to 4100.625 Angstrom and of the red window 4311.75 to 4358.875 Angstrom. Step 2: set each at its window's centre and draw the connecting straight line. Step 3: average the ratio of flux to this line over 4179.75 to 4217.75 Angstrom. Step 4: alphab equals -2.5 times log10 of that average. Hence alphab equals 0.09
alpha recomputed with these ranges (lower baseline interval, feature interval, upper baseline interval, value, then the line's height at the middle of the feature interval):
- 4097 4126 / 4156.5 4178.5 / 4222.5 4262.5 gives 1.0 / 204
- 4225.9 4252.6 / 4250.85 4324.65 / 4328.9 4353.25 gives 4.3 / 218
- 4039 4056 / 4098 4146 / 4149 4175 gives -1.3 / 195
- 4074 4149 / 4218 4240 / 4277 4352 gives 1.1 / 208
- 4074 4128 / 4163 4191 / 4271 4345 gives 1.2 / 206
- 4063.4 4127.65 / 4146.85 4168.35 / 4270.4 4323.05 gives 1.0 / 203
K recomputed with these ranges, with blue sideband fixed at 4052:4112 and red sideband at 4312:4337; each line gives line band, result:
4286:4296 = 0.85 Angstrom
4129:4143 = 0.62 Angstrom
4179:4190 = 0.52 Angstrom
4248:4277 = 1.52 Angstrom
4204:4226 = 1.88 Angstrom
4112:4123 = -0.18 Angstrom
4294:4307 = 1.30 Angstrom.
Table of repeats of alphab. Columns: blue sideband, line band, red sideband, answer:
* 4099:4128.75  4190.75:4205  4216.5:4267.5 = 0.05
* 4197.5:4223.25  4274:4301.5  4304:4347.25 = 0.06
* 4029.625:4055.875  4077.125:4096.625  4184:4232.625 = -0.04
